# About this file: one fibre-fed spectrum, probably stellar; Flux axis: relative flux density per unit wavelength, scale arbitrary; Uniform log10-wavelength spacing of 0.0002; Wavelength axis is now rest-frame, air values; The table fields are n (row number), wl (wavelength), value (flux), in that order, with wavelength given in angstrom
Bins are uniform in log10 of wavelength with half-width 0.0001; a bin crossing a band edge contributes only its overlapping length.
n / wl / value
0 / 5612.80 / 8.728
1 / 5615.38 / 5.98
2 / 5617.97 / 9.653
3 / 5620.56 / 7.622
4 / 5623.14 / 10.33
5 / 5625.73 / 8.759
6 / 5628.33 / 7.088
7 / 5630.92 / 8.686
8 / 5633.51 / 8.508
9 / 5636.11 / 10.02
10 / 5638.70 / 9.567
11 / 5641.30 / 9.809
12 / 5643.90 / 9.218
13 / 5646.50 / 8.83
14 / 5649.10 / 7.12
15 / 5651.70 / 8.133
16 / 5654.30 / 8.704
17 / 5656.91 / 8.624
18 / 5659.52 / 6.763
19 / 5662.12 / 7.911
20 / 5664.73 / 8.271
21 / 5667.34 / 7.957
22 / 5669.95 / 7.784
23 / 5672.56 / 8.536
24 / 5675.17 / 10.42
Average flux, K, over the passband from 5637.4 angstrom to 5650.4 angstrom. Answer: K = 8.91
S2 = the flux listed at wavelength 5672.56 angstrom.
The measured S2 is 8.536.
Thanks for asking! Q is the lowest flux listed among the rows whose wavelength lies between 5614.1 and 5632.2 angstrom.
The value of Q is 5.98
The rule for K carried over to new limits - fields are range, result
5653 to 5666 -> 8.05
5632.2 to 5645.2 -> 9.42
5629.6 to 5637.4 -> 9.07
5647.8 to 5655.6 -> 7.99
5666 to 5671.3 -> 7.88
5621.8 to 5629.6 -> 8.72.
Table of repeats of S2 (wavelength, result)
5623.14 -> 10.33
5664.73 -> 8.271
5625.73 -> 8.759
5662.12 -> 7.911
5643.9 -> 9.218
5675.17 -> 10.42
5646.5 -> 8.83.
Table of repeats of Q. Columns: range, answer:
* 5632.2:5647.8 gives 8.508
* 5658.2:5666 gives 6.763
